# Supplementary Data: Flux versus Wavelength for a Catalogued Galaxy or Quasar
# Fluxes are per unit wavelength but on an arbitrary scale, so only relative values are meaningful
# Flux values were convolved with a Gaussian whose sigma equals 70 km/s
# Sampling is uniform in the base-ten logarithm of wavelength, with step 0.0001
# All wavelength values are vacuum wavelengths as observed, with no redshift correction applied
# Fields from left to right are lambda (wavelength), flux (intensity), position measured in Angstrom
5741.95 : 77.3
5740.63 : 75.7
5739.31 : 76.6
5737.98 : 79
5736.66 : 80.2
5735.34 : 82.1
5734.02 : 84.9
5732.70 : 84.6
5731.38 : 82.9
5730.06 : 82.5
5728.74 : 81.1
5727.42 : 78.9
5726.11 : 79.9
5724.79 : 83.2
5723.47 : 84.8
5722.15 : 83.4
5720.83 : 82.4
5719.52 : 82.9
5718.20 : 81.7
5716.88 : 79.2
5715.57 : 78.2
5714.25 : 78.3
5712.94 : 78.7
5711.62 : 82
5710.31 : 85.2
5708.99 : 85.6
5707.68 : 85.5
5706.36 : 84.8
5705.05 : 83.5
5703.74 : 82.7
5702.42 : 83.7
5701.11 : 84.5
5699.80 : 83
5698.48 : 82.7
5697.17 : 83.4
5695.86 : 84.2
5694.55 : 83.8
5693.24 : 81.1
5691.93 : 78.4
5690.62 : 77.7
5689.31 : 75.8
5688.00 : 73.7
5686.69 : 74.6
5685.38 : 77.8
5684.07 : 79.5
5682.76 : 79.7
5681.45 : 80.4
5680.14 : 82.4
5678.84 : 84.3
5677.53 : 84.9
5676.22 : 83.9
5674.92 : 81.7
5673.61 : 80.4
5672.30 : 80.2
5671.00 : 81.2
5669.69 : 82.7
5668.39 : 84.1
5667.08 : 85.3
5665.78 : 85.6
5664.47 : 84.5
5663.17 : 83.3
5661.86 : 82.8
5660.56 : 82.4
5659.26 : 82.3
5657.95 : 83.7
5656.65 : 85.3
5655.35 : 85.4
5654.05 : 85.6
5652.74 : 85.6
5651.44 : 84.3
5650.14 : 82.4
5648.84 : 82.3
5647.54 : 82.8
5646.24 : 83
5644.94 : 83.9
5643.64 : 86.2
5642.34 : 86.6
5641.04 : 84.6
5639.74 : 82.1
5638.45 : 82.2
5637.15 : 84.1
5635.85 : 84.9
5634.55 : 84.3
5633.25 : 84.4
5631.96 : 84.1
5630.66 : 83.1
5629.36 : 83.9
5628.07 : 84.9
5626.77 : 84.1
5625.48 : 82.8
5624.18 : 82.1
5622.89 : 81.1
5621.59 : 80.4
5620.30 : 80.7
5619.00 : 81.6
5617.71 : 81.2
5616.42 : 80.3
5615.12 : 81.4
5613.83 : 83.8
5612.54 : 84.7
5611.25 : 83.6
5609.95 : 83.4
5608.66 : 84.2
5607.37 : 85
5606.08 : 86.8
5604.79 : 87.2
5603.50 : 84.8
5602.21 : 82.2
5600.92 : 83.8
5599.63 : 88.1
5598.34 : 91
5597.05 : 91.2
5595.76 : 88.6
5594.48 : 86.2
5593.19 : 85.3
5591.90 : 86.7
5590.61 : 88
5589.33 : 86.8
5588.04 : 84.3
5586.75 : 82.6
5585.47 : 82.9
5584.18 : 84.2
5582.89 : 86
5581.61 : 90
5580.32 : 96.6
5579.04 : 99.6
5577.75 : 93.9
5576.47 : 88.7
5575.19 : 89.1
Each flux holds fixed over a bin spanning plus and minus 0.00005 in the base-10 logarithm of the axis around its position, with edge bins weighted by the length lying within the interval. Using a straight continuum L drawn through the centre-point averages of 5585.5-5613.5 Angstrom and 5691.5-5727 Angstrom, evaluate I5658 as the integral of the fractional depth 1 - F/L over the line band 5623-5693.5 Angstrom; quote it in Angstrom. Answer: 1.3 Angstrom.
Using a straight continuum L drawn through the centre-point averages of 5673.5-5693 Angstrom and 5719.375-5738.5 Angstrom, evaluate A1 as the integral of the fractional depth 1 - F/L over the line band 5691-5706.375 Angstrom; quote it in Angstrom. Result -0.4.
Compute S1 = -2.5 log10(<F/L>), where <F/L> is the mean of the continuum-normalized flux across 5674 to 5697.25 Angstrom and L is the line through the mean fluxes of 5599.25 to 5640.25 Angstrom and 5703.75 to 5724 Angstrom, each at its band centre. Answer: 0.032 mag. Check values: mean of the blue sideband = 83.5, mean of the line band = 80.3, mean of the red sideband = 82.4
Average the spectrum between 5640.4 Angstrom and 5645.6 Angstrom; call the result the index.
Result 85.3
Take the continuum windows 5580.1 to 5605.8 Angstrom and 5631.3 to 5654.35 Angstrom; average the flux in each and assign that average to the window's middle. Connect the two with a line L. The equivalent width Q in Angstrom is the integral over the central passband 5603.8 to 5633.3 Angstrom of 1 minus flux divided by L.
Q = 0.7 Angstrom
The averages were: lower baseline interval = 86.7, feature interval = 83.3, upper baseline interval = 84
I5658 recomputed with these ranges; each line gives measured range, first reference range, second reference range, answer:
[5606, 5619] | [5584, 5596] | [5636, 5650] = 0.2 Angstrom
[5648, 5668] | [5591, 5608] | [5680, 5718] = -0.2 Angstrom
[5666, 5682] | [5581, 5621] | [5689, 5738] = 0.1 Angstrom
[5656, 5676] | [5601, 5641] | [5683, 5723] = -0.2 Angstrom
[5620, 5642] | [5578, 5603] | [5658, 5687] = 0.4 Angstrom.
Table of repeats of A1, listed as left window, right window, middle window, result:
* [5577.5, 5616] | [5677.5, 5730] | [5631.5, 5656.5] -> 0.0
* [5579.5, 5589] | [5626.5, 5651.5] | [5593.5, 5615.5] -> 0.0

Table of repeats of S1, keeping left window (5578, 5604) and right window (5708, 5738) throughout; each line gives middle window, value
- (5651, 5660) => 0.003 mag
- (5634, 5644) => 0.015 mag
